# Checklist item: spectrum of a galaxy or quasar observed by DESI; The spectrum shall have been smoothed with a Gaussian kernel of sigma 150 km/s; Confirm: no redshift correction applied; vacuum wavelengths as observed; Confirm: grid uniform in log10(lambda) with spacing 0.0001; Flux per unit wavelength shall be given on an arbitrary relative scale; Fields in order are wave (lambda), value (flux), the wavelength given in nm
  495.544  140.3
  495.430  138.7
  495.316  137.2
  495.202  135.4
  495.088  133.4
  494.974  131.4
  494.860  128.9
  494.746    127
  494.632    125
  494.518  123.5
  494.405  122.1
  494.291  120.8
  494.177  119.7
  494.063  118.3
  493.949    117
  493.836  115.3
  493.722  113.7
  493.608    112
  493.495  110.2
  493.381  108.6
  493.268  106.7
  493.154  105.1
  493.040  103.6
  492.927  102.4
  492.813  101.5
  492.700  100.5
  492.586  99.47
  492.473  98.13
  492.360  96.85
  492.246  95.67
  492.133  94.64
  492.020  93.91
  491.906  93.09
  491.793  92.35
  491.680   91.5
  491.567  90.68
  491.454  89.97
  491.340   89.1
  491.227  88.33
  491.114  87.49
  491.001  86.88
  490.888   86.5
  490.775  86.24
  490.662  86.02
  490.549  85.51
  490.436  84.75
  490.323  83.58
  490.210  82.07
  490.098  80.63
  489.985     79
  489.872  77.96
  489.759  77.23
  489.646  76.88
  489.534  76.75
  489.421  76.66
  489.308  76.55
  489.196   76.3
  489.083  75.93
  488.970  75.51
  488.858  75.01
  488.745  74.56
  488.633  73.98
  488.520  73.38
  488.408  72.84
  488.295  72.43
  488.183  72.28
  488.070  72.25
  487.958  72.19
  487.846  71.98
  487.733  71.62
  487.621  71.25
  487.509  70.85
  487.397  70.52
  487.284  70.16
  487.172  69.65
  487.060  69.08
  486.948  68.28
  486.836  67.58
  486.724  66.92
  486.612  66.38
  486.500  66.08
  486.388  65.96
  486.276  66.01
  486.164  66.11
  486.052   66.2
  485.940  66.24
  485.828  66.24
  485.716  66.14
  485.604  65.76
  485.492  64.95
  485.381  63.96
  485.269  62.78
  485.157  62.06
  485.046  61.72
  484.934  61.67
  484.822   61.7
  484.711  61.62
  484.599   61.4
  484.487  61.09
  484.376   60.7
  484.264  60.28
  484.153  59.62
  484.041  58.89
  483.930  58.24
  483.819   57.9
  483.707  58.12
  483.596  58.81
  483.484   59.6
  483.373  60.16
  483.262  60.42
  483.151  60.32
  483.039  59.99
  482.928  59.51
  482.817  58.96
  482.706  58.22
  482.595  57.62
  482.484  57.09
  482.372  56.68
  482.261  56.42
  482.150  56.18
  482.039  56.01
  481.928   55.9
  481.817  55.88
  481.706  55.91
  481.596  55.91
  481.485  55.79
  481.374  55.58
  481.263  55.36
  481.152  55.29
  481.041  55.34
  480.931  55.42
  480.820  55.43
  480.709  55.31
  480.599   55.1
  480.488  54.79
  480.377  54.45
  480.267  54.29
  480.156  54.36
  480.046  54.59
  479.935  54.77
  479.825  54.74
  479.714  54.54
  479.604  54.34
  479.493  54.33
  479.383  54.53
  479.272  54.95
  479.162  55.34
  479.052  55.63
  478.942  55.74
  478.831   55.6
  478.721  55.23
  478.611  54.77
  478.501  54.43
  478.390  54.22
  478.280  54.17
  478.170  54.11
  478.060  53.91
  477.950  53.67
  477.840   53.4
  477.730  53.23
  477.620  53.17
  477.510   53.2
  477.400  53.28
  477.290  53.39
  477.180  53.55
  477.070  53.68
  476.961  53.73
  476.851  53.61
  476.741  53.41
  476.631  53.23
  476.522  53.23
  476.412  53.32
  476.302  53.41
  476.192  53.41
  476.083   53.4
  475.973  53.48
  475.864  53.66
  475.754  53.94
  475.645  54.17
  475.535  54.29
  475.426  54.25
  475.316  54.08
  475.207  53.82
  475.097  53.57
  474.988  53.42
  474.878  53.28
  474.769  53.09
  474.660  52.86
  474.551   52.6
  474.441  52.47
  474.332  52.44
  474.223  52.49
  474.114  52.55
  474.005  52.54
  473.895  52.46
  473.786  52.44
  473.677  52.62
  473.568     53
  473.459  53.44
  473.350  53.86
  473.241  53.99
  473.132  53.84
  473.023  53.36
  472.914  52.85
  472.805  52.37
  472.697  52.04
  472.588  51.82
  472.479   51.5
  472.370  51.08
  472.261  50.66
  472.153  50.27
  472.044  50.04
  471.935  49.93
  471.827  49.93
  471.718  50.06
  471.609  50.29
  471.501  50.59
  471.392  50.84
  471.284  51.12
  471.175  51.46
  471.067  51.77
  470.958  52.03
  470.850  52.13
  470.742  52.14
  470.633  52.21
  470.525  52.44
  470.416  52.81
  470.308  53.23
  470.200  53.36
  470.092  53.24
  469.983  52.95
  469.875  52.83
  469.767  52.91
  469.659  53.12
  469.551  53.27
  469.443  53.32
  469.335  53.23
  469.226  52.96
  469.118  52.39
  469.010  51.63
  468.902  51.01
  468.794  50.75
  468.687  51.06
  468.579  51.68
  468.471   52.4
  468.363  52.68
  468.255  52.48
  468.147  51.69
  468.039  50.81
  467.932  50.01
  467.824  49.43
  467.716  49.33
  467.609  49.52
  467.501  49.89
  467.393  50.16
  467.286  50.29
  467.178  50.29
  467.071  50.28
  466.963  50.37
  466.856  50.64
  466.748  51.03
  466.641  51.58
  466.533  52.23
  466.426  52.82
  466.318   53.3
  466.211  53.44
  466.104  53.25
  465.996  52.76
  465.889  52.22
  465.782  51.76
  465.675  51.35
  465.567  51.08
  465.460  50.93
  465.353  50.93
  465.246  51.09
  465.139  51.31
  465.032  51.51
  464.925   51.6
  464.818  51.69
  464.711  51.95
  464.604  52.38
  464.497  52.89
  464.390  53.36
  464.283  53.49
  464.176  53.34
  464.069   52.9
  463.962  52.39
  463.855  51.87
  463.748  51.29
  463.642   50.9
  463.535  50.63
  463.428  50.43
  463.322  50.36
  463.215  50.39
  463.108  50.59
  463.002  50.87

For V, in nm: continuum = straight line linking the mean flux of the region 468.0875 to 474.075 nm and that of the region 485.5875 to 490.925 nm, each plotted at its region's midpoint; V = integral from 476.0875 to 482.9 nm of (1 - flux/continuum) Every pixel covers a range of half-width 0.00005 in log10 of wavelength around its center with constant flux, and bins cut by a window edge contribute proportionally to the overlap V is 0.84 nm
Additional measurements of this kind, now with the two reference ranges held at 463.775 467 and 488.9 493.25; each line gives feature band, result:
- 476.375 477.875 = 0.33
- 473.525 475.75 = 0.41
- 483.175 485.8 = 0.59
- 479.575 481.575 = 0.50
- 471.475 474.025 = 0.43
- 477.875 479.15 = 0.29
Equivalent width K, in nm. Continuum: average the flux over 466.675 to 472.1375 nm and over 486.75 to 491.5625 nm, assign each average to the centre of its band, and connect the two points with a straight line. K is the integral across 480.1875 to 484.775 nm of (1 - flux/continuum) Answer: 0.74 nm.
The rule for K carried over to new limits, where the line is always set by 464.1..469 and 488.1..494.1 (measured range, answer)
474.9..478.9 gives 0.82 nm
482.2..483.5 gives 0.31 nm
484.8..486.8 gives 0.41 nm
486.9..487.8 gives 0.15 nm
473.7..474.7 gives 0.17 nm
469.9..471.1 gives 0.11 nm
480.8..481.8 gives 0.25 nm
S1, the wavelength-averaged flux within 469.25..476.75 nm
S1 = 52.6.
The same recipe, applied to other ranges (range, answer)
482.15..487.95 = 63.3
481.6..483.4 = 57.8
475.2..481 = 54.2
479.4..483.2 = 56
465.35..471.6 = 51.7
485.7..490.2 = 72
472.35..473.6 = 52.8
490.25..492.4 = 89.5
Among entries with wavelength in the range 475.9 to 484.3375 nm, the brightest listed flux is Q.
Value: 60.42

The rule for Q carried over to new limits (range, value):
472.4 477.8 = 54.29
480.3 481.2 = 55.43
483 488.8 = 74.56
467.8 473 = 53.36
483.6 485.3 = 62.78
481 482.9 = 58.96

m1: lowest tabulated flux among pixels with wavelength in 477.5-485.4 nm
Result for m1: 53.17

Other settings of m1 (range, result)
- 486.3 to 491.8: 65.96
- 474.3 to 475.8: 52.44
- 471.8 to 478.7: 49.93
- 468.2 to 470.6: 50.75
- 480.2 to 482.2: 54.29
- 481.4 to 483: 55.79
